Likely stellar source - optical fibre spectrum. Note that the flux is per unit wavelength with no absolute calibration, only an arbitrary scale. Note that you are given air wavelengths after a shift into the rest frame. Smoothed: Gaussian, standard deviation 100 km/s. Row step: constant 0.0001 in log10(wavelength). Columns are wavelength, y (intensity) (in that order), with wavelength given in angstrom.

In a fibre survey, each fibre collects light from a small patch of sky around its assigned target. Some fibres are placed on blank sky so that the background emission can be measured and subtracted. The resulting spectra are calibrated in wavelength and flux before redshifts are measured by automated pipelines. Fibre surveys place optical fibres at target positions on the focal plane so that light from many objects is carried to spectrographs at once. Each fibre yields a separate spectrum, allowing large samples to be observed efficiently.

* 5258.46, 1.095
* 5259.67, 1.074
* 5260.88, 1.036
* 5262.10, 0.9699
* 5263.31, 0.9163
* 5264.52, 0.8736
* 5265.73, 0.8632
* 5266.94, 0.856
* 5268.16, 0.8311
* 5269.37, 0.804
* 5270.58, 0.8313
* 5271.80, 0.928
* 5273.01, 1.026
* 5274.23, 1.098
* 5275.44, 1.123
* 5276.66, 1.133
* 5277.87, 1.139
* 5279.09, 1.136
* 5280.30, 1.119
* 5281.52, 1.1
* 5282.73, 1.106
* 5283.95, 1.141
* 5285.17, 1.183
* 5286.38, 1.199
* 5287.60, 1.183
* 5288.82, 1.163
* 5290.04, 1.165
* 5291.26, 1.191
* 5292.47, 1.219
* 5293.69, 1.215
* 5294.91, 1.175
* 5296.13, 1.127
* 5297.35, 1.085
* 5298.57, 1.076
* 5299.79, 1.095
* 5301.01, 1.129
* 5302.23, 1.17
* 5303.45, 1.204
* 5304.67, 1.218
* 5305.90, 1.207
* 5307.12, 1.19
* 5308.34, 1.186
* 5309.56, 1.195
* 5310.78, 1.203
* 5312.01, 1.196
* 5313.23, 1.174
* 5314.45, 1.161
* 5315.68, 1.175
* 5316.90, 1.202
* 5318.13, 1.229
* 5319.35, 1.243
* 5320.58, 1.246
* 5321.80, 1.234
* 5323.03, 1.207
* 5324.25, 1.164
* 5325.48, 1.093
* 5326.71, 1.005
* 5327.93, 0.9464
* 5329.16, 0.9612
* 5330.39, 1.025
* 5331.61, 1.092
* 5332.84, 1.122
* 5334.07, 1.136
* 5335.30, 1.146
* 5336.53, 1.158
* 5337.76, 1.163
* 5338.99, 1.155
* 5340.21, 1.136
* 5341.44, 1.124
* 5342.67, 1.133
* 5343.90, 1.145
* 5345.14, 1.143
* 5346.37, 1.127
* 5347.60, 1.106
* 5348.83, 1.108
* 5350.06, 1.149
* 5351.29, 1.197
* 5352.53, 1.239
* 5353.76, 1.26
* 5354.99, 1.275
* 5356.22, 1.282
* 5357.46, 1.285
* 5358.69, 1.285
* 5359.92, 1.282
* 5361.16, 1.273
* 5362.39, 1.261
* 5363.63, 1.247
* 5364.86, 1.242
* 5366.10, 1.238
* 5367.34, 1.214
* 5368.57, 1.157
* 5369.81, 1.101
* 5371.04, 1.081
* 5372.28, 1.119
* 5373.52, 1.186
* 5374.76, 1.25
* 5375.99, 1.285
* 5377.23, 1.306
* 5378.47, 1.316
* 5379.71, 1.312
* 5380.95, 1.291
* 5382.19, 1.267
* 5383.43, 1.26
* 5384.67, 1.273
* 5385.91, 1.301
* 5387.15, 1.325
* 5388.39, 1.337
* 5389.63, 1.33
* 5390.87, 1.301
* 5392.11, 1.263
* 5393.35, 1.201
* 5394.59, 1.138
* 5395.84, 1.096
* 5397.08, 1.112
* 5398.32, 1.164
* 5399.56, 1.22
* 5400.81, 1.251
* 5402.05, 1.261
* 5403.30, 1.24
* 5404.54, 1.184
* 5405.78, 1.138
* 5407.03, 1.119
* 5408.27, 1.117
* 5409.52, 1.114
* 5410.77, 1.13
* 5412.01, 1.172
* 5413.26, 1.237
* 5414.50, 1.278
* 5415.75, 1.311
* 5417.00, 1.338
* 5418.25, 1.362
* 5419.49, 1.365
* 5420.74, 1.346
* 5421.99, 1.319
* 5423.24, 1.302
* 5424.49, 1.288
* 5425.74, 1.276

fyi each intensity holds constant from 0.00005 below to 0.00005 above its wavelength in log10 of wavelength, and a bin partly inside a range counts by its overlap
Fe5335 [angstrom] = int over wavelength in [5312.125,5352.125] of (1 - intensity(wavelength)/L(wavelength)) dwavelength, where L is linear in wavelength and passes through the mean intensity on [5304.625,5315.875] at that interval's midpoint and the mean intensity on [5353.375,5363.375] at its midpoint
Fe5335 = 2.9 angstrom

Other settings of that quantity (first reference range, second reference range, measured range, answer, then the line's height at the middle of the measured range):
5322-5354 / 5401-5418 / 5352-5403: -3.10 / 1.17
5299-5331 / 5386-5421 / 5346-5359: -0.25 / 1.19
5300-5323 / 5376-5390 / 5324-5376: 3.69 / 1.25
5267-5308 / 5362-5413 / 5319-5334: 0.54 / 1.15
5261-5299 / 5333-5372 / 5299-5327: -1.53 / 1.12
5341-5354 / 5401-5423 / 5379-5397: -0.78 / 1.21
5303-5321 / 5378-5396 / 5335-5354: 1.20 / 1.23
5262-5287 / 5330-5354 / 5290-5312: -2.11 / 1.07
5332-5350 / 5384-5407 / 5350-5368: -1.32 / 1.17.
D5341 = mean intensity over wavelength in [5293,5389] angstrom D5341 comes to 1.19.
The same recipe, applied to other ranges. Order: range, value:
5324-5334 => 1.05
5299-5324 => 1.19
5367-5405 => 1.23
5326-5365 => 1.16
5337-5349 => 1.14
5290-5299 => 1.16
